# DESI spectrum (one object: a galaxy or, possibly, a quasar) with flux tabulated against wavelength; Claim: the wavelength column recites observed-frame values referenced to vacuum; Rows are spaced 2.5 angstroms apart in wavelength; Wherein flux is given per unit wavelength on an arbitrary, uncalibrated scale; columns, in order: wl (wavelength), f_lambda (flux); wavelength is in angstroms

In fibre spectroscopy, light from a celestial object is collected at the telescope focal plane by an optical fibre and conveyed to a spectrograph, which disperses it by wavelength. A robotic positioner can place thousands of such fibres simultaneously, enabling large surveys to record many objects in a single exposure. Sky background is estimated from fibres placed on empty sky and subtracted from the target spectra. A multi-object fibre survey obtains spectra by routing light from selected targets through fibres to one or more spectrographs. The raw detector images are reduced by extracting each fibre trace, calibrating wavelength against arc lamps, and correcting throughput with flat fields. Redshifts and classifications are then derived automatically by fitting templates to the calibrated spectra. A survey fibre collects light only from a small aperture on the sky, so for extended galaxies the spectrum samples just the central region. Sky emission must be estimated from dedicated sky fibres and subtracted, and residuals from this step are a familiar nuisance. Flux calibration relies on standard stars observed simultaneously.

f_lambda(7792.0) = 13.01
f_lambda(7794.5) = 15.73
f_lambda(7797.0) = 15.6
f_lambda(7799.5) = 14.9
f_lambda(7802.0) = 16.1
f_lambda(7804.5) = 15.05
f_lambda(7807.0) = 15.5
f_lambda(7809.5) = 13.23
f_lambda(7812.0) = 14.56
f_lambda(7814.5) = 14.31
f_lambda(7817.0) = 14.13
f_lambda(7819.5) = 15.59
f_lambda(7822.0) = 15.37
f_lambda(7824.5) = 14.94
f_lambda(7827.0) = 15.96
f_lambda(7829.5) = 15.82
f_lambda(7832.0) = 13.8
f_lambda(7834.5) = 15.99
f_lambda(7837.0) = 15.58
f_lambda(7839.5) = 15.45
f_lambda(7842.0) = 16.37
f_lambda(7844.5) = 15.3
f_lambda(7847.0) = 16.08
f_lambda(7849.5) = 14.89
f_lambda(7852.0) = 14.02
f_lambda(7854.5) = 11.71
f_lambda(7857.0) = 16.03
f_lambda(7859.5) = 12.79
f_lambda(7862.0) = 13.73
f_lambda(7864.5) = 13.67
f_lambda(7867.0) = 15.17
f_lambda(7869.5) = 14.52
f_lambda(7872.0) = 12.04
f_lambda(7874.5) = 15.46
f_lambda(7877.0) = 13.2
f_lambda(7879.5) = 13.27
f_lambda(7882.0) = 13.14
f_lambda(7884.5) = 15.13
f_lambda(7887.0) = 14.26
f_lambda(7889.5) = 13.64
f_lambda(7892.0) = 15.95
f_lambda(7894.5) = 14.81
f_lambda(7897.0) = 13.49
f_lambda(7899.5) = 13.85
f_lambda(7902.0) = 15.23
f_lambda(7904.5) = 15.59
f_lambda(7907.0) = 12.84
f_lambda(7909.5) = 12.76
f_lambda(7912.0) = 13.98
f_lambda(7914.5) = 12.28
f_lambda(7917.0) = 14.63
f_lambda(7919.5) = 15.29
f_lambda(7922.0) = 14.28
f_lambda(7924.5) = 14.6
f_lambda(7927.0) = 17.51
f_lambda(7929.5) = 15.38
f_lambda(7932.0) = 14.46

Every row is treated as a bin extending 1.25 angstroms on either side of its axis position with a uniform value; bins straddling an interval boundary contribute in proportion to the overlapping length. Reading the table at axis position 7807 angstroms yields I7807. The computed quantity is 15.5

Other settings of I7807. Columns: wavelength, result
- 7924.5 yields 14.6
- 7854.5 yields 11.71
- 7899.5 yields 13.85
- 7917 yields 14.63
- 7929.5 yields 15.38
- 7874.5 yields 15.46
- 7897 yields 13.49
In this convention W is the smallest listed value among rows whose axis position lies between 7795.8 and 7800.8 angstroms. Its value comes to 14.9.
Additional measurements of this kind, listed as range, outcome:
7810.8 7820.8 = 14.13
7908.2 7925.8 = 12.28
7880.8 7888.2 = 13.14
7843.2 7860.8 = 11.71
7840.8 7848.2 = 15.3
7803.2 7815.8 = 13.23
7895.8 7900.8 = 13.49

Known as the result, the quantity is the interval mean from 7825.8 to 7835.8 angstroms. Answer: 15.4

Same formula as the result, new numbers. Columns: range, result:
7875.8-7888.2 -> 13.8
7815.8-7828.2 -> 15.2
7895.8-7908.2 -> 14.2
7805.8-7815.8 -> 14.4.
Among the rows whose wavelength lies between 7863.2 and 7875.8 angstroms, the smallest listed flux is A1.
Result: 12.04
